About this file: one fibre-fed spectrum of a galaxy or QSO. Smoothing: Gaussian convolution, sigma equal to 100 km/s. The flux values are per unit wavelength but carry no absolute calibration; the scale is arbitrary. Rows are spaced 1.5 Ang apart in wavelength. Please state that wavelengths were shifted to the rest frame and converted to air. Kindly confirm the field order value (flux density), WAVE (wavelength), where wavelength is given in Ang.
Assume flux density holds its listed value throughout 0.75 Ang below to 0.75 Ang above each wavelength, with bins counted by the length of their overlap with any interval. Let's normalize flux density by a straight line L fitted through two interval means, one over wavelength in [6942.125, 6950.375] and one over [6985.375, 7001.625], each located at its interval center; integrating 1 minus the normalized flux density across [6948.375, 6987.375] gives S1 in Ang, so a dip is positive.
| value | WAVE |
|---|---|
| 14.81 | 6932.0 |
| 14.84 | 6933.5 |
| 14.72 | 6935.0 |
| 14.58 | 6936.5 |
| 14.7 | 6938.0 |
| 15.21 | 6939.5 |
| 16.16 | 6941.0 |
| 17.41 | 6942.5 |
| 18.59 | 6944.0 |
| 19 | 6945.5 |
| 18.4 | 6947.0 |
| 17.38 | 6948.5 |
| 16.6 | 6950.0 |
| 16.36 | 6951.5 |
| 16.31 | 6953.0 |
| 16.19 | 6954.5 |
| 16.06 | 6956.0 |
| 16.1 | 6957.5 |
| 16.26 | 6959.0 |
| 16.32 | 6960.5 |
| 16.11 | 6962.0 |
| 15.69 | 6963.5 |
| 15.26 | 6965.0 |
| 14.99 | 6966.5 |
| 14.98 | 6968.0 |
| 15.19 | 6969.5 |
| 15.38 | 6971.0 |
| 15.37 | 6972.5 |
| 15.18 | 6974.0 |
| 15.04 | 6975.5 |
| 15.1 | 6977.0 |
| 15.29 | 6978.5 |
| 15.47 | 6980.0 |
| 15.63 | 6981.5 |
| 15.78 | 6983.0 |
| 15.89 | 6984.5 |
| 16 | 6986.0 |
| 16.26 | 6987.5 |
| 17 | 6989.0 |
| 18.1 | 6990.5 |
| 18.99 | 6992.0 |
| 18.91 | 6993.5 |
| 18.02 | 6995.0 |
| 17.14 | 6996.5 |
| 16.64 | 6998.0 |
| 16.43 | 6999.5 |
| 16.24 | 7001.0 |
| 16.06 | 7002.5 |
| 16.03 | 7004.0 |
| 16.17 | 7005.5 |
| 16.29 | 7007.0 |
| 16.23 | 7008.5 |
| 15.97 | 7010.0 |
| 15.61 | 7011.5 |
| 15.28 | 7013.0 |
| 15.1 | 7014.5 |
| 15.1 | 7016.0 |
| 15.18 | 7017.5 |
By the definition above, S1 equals 4.2 Ang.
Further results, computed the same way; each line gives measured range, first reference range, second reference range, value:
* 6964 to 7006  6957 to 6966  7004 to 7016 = -0.8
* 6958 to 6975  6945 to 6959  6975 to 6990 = 0.9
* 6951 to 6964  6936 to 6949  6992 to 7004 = 0.6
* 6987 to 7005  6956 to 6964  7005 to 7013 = -1.3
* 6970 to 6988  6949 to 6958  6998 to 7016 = 0.7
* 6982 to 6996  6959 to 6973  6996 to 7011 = -1.0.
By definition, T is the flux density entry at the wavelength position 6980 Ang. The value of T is 15.47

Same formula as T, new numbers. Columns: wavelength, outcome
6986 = 16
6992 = 18.99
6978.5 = 15.29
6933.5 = 14.84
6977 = 15.1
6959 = 16.26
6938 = 14.7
